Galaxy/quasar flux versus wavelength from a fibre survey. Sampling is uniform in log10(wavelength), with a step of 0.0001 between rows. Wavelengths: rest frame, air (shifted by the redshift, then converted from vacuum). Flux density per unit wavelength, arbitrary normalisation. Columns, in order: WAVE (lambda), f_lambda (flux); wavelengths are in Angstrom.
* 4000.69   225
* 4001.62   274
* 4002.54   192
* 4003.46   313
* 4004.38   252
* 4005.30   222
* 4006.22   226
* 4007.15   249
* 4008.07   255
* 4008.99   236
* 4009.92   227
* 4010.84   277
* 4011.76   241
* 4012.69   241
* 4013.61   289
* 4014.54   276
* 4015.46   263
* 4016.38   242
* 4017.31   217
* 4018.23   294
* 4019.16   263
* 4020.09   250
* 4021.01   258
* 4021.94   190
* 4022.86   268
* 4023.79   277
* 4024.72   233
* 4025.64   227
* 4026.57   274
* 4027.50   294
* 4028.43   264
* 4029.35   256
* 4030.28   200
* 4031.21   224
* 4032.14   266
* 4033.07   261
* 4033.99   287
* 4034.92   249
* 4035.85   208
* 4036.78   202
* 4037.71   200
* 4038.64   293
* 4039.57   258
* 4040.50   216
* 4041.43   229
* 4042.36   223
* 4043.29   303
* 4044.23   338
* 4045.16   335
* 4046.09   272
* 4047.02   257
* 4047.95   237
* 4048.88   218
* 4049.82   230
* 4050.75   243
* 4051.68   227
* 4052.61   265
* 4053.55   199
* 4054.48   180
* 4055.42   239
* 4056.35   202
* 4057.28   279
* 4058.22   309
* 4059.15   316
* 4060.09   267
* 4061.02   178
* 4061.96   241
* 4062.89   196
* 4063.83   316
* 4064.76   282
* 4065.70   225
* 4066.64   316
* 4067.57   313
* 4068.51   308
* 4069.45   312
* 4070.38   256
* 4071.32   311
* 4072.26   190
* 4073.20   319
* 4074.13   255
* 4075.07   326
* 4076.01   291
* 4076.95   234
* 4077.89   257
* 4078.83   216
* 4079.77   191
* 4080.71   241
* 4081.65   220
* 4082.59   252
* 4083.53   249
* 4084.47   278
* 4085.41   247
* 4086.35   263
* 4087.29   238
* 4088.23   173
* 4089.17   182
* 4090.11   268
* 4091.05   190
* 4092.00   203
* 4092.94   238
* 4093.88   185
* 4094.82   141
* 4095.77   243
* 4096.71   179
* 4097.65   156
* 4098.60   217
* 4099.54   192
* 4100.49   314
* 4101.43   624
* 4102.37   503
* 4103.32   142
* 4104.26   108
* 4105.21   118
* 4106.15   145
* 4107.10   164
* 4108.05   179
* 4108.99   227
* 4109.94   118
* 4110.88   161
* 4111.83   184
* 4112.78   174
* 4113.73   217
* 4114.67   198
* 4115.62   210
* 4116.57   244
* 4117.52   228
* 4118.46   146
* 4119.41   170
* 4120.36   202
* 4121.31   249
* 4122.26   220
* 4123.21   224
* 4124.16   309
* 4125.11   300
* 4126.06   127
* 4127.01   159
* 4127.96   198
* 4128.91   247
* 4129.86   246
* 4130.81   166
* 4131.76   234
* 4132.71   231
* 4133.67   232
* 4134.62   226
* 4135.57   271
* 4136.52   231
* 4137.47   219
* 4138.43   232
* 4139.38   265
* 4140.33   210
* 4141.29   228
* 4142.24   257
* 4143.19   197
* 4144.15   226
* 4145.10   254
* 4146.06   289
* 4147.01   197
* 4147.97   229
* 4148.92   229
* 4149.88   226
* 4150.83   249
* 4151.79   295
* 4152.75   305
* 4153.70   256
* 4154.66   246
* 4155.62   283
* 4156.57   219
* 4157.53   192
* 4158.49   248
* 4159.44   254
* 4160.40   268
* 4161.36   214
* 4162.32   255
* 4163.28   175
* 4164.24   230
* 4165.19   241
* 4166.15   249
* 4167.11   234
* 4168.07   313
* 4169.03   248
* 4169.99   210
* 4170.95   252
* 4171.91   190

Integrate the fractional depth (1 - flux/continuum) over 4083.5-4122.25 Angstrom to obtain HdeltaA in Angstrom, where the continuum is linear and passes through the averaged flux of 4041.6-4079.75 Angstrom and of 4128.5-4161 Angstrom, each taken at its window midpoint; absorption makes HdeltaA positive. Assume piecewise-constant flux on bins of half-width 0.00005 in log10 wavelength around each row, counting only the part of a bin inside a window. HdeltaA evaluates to 5.3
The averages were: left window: 261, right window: 240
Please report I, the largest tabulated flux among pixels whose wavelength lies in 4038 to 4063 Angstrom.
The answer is 338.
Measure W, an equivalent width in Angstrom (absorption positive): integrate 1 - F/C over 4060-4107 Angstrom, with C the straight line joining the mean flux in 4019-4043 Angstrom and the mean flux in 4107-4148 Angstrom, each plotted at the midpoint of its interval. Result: -3.2 Angstrom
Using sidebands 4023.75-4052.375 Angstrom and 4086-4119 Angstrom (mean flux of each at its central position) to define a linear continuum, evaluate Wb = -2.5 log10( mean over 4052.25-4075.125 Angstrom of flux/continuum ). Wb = -0.12 mag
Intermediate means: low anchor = 251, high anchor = 213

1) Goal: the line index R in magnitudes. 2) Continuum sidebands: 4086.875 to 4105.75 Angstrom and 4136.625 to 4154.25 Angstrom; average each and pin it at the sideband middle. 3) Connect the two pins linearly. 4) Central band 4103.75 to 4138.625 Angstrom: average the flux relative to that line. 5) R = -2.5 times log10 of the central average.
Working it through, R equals 0.17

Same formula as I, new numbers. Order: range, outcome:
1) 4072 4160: 624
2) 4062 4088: 326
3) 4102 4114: 503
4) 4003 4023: 313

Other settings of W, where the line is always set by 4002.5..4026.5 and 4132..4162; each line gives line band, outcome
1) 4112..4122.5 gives 1.68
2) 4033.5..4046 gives -0.44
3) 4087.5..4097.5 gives 1.85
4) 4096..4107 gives 0.09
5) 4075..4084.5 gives 0.00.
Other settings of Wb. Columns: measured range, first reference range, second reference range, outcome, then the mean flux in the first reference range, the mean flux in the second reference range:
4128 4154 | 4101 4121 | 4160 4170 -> -0.046 mag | 212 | 241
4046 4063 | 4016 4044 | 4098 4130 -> -0.002 mag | 248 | 219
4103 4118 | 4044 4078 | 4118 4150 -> 0.319 mag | 263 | 225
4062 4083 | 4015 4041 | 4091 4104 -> -0.060 mag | 248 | 252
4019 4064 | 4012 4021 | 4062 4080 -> 0.063 mag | 259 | 270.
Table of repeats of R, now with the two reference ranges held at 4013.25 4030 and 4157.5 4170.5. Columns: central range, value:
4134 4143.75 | 0.04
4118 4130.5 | 0.14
